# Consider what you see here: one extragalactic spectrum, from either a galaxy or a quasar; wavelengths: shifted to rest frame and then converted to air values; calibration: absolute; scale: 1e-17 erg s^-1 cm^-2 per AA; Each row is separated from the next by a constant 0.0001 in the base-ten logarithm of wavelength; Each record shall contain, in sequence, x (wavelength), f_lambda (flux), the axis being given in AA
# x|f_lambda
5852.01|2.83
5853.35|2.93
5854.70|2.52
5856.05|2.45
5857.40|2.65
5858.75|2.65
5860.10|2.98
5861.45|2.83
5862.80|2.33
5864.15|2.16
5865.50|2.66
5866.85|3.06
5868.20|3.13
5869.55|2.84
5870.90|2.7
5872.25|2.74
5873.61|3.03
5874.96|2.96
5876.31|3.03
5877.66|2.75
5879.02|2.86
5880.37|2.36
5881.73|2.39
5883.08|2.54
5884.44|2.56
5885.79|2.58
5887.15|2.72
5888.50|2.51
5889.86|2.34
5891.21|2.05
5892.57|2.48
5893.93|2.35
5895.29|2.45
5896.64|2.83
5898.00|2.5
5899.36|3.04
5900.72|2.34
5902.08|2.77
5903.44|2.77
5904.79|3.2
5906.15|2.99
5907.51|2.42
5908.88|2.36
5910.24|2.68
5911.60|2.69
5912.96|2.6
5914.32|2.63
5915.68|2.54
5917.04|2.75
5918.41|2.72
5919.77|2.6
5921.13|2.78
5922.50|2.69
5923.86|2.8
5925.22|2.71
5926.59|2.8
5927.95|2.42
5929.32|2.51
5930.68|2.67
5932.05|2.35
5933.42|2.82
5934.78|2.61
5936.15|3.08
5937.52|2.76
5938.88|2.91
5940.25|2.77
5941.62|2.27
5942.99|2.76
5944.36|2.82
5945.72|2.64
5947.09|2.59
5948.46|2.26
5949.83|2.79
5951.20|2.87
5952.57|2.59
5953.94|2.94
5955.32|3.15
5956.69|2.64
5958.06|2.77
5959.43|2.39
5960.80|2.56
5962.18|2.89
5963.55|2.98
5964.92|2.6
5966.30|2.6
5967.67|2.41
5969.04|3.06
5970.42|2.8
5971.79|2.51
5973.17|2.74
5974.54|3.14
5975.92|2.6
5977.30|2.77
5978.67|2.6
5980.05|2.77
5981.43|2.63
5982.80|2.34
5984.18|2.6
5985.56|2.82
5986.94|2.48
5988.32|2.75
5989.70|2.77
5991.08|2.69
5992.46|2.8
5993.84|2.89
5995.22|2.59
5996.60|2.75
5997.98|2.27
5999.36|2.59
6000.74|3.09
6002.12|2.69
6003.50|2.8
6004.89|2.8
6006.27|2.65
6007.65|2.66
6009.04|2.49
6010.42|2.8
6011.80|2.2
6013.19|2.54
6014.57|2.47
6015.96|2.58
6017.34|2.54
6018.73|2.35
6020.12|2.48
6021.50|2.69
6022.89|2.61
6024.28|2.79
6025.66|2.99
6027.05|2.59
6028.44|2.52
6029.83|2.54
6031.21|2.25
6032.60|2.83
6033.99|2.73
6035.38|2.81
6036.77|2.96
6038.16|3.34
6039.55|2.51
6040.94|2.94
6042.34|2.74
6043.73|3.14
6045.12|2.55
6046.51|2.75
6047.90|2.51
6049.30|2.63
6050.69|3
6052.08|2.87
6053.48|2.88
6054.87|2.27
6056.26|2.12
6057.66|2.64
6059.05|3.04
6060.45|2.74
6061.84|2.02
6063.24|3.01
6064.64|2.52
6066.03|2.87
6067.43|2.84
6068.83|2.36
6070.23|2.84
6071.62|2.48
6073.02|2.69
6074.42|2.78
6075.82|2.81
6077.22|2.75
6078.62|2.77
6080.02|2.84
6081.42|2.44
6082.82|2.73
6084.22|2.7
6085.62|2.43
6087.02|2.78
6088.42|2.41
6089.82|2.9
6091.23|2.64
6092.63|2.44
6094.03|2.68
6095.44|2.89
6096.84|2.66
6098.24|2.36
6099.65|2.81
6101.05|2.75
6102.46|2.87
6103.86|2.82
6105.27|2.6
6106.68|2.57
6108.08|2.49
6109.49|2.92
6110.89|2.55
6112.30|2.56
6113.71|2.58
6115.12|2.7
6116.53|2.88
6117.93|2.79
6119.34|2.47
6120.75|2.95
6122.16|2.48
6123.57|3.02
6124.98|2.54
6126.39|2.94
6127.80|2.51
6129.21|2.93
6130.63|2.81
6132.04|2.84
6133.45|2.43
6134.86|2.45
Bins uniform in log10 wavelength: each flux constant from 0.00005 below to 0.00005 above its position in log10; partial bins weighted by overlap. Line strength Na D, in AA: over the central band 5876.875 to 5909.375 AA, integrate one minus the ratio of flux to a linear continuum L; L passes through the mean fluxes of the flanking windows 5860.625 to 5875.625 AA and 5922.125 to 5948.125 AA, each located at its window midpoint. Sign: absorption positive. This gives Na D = 1.7 AA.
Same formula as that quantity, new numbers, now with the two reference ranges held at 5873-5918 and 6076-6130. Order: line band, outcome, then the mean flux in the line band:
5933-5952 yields -0.4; 2.71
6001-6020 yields 0.5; 2.59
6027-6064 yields -0.4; 2.7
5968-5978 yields -0.5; 2.79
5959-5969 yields 0.0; 2.67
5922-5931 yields 0.0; 2.66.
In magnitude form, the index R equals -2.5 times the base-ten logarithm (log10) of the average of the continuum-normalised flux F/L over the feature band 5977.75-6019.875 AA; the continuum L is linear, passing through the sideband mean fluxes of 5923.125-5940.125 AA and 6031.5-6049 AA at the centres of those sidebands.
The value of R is 0.05 mag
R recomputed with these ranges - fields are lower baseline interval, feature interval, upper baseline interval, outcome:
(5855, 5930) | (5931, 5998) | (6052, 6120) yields -0.017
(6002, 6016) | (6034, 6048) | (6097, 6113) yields -0.083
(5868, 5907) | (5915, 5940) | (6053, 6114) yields -0.010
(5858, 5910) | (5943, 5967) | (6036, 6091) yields -0.012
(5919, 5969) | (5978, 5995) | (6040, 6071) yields 0.008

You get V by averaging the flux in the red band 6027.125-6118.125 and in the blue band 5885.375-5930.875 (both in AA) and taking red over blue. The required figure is 1.02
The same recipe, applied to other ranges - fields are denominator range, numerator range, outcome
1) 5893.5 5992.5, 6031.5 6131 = 1.01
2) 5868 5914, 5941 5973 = 1.01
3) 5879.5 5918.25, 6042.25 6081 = 1.04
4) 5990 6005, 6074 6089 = 0.98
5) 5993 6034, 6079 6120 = 1.02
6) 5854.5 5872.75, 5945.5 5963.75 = 1.01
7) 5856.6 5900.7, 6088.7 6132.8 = 1.02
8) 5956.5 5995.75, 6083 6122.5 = 0.99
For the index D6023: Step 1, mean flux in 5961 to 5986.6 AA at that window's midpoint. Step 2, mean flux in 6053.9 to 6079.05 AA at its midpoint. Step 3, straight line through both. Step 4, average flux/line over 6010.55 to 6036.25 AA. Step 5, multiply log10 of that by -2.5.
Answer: 0.03 mag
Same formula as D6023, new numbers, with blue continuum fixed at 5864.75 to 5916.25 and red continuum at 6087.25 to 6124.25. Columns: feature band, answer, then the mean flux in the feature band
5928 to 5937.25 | 0.006 mag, 2.66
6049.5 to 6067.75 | 0.003 mag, 2.67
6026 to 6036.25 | 0.021 mag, 2.63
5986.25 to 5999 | 0.006 mag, 2.66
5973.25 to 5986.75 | -0.006 mag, 2.69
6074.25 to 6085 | -0.016 mag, 2.72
